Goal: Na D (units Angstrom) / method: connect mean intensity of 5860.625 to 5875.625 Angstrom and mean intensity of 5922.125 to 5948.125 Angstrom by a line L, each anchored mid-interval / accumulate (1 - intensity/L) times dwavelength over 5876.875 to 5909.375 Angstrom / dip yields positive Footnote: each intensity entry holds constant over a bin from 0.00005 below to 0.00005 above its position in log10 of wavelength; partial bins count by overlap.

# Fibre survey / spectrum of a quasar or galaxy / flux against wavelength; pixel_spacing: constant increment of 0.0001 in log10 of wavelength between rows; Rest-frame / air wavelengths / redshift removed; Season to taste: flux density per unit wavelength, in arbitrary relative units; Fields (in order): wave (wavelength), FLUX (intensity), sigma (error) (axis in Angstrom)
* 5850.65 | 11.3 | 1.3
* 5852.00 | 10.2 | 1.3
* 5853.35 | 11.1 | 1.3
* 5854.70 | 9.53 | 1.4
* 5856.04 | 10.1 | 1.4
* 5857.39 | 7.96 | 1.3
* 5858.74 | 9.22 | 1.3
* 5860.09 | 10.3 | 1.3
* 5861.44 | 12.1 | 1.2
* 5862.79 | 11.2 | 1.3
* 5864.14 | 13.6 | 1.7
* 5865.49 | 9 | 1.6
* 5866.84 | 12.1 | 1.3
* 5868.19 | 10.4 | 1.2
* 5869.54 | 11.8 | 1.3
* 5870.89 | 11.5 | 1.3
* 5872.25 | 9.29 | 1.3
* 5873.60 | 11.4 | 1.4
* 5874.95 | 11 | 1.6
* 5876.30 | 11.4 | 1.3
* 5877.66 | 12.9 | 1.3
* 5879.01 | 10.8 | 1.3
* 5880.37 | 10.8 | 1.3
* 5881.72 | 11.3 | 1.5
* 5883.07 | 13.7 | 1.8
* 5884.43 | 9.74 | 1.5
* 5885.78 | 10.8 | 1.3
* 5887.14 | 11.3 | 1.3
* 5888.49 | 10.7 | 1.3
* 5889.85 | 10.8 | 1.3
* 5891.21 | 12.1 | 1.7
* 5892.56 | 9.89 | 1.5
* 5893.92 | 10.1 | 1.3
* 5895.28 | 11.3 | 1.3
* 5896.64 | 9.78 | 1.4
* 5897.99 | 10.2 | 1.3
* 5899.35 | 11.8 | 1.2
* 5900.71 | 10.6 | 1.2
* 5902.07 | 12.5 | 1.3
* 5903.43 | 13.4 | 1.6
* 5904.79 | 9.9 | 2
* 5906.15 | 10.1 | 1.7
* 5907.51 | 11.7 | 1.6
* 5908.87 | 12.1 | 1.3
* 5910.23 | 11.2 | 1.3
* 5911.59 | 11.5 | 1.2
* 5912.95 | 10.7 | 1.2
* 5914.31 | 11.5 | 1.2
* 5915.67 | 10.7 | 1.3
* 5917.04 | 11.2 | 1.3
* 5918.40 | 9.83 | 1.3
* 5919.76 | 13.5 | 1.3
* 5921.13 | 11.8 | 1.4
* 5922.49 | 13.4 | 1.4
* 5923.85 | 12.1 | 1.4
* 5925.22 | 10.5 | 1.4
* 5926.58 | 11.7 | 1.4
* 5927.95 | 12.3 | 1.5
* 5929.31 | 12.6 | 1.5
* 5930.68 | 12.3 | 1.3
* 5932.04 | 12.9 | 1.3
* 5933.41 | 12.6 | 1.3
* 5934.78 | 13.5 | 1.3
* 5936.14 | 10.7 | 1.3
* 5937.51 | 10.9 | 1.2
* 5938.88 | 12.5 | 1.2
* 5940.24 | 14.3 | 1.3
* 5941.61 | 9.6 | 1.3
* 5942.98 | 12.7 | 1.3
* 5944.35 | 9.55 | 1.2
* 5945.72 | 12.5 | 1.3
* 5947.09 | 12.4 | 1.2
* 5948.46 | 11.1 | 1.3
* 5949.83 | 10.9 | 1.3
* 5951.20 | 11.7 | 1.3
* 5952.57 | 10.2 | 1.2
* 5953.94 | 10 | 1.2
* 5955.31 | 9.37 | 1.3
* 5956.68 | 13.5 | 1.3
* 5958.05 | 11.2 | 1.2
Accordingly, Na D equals 1.0 Angstrom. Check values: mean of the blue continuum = 11.2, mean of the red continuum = 12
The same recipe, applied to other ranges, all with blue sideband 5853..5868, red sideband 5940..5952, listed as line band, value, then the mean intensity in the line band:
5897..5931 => -1.16 Angstrom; 11.5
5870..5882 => -0.49 Angstrom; 11.2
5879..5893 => -0.36 Angstrom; 11.1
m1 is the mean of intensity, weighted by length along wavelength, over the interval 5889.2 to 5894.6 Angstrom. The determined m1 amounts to 10.7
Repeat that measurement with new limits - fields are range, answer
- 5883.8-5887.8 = 10.6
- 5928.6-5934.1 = 12.6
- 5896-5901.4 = 10.6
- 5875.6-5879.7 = 11.7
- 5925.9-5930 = 12.2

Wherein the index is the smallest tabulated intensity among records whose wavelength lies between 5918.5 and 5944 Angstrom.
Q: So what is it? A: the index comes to 9.6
